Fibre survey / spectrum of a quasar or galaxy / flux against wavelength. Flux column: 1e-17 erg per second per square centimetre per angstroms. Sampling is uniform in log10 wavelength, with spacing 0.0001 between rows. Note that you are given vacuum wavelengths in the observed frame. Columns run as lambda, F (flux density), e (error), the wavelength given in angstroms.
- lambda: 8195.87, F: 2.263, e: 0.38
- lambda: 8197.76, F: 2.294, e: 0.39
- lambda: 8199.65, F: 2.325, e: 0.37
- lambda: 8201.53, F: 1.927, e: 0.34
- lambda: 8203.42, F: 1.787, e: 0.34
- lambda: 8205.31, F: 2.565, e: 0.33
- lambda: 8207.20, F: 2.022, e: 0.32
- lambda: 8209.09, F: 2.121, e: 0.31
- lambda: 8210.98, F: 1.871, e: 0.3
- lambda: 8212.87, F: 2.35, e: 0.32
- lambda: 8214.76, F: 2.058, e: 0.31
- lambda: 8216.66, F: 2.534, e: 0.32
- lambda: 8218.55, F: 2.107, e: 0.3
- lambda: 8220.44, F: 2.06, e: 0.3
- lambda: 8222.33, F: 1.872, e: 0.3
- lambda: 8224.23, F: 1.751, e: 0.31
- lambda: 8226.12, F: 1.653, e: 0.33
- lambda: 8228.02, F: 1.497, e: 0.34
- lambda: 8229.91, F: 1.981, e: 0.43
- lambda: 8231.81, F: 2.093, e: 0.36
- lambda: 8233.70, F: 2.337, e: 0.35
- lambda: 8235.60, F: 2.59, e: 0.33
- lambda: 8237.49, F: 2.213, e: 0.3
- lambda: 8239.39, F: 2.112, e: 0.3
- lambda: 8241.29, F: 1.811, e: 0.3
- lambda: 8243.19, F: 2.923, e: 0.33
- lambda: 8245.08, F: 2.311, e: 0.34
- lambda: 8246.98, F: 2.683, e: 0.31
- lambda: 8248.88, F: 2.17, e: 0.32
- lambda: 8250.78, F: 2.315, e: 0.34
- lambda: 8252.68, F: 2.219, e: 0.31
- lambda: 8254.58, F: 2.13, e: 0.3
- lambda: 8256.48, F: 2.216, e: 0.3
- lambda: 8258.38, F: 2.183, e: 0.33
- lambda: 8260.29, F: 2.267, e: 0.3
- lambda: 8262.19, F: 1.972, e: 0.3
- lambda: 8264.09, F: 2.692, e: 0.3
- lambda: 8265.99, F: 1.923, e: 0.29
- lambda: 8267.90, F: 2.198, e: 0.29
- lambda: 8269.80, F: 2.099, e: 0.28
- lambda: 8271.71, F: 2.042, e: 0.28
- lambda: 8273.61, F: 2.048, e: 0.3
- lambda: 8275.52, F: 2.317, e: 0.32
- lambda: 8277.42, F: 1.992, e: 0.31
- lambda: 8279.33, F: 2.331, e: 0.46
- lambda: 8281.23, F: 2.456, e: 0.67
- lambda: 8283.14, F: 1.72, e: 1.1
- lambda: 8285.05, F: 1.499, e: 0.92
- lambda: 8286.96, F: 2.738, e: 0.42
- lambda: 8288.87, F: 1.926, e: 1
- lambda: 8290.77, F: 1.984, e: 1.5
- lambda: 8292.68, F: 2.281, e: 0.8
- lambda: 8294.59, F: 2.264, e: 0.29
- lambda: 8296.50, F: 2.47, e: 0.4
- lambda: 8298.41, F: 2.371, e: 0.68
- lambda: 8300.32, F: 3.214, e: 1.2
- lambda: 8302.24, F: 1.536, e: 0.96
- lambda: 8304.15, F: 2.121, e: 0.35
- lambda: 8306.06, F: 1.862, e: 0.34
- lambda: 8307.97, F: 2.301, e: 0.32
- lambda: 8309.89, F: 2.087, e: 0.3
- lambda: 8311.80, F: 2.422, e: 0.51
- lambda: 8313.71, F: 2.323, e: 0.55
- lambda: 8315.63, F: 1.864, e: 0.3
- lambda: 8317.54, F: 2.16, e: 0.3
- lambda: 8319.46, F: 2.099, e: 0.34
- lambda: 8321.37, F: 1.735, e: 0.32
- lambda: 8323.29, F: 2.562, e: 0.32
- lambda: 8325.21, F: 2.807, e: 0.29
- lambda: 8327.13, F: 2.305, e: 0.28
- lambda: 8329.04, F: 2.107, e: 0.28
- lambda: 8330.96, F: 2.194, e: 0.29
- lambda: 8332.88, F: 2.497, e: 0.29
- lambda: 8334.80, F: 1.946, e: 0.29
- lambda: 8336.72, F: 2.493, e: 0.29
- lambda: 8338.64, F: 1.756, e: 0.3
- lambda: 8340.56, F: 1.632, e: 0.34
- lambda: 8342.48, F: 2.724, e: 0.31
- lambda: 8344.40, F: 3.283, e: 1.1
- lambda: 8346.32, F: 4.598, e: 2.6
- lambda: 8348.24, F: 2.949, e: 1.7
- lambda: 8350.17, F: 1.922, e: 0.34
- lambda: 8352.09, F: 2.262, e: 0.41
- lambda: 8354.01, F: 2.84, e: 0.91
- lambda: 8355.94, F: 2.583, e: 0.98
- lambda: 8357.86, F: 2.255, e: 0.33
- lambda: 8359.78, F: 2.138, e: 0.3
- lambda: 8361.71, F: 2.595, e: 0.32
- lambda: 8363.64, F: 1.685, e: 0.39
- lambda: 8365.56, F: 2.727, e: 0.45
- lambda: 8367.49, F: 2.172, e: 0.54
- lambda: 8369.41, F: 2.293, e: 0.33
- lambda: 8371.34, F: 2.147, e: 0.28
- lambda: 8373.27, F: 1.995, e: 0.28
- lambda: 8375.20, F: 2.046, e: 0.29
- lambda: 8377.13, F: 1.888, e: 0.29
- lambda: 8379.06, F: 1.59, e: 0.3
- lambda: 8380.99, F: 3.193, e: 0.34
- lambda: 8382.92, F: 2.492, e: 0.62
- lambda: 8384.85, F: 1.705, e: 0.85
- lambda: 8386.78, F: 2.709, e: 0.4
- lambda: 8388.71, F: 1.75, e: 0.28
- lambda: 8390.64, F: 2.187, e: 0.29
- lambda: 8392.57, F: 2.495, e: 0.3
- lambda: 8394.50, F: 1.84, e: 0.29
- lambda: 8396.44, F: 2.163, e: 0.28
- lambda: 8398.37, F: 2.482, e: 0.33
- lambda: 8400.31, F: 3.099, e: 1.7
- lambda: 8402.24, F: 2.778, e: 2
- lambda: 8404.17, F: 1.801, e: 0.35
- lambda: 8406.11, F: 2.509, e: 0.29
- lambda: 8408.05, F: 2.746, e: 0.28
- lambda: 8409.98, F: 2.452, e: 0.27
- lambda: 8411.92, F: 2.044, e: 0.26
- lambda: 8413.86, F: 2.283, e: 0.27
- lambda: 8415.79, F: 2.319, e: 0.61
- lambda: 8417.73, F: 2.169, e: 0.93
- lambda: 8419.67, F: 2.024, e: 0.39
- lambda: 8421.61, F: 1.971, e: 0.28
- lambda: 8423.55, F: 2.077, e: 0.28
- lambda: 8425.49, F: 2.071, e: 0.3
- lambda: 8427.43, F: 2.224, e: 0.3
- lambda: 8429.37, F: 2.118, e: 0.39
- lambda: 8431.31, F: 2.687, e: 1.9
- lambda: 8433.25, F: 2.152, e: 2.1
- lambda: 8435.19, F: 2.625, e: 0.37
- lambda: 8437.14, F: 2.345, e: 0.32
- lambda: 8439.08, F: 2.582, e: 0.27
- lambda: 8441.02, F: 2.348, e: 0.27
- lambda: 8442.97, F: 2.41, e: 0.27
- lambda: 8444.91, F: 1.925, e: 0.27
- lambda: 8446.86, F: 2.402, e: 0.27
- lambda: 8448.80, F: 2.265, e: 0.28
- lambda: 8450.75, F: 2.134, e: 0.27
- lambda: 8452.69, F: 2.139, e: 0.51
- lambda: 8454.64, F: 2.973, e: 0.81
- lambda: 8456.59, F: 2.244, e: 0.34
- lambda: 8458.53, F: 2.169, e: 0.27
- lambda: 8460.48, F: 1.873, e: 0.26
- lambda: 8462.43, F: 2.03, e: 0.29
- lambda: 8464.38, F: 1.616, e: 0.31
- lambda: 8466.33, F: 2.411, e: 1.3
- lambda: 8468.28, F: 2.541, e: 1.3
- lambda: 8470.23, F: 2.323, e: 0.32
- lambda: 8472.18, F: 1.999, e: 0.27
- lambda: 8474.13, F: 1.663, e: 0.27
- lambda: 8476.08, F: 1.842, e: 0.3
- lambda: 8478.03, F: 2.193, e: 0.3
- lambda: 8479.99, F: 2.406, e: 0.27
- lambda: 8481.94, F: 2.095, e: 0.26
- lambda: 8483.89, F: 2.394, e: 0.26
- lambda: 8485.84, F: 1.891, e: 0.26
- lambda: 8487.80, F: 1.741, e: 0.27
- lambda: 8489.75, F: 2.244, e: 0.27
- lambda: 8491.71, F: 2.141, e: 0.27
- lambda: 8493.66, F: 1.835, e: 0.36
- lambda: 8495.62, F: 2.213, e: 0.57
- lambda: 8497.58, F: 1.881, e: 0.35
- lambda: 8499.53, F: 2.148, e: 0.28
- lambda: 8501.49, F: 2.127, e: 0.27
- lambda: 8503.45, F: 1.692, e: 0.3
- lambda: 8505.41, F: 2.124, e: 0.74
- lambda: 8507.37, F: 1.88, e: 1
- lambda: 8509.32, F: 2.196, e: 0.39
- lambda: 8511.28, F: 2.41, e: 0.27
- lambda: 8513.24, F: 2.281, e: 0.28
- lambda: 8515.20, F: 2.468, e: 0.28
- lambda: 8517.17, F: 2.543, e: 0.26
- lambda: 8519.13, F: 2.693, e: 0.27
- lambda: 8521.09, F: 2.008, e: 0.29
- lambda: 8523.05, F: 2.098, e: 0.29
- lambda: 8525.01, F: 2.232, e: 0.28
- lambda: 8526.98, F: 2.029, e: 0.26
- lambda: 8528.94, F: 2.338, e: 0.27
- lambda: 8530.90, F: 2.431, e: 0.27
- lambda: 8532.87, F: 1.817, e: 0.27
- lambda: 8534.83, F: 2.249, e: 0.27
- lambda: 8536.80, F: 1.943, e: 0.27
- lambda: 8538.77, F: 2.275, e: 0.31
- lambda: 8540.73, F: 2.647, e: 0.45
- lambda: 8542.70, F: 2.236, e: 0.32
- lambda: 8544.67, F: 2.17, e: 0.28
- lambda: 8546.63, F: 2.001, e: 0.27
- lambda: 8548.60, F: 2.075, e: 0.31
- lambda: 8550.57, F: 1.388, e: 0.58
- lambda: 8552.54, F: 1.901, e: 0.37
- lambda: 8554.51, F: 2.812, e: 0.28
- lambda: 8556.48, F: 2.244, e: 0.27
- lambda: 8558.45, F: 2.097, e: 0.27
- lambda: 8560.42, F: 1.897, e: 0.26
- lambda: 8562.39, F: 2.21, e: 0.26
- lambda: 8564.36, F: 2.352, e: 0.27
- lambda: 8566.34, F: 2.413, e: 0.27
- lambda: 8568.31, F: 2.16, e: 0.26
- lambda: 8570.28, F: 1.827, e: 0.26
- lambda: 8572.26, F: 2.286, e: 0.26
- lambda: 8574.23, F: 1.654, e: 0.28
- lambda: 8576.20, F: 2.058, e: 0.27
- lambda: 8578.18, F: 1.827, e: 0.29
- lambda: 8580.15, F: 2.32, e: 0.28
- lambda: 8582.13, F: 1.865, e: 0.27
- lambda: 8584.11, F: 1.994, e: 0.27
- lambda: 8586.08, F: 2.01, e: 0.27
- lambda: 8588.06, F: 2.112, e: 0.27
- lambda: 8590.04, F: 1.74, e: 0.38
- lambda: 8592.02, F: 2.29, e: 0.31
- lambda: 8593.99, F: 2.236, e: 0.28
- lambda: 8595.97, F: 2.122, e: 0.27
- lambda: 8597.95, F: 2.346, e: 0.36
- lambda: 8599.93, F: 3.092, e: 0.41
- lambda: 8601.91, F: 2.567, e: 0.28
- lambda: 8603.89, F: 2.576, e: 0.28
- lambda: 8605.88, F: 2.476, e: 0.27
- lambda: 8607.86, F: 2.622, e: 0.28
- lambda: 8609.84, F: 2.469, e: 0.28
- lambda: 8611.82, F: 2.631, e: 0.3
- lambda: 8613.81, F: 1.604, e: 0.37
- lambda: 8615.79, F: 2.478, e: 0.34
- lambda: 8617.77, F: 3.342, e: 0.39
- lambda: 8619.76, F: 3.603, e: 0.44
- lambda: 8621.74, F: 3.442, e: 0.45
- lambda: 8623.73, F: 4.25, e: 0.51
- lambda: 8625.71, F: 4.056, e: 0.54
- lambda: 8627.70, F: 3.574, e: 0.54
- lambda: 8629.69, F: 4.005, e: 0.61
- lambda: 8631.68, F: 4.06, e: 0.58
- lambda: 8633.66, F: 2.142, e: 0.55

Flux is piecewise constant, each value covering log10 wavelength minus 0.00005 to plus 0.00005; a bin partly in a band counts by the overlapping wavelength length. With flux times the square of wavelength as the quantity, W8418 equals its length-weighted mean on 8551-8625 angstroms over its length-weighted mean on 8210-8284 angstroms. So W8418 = 1.20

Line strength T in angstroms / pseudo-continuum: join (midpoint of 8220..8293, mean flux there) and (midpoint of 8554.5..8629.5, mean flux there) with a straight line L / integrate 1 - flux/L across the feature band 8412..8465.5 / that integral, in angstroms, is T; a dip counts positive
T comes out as 2.3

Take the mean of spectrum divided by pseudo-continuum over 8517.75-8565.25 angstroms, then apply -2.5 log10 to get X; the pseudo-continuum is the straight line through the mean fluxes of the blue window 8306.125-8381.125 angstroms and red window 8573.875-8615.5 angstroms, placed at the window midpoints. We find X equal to 0.037 mag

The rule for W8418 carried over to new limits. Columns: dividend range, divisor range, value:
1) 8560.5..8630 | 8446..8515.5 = 1.21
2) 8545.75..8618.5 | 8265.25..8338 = 1.08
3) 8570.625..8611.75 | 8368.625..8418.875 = 1.03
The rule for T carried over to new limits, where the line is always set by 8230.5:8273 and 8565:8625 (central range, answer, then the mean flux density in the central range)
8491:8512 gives 2.8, 2.05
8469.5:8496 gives 3.4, 2.06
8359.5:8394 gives 1.5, 2.21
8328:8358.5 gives -2.8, 2.51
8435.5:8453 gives 0.3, 2.3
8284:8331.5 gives 1.4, 2.21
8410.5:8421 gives 0.7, 2.17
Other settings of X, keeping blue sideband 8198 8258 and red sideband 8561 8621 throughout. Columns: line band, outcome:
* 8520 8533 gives 0.06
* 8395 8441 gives -0.05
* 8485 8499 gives 0.14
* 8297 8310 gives -0.02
